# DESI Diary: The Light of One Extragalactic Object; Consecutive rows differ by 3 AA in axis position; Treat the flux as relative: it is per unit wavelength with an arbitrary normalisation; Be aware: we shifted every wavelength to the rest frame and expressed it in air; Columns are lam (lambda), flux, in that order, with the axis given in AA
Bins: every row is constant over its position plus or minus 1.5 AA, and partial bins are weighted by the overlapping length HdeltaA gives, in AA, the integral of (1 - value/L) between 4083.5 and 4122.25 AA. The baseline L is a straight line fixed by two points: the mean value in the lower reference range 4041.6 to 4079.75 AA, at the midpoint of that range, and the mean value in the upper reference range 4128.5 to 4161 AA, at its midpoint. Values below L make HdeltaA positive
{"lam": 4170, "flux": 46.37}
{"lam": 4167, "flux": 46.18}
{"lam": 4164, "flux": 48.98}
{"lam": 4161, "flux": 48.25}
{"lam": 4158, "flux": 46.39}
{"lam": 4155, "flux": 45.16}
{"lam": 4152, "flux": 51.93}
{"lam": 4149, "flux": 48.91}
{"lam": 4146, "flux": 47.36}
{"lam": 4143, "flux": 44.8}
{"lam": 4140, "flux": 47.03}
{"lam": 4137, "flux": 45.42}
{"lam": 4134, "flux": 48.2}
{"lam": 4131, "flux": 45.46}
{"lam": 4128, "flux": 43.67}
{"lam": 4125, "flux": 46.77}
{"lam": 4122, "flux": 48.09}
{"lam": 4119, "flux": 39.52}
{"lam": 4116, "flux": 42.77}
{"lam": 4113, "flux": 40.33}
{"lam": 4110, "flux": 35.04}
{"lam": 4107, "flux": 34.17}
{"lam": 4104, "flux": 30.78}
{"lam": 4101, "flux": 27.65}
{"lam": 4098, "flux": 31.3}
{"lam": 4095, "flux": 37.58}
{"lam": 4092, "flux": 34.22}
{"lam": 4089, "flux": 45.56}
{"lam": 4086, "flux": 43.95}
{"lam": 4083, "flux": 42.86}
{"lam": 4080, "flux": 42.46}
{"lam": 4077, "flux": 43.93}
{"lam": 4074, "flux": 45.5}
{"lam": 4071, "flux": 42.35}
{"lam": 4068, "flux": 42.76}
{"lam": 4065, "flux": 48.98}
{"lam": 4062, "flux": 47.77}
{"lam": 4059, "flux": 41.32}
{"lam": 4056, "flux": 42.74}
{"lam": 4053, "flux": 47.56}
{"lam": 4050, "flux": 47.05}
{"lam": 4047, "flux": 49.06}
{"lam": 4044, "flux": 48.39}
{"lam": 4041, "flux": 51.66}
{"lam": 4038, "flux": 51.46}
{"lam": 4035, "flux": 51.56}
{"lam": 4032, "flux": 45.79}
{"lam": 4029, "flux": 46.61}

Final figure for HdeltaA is 7.3 AA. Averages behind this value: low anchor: 45.7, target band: 37.6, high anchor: 47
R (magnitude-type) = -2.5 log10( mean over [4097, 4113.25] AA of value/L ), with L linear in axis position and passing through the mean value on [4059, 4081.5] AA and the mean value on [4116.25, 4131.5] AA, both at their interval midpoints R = 0.33 mag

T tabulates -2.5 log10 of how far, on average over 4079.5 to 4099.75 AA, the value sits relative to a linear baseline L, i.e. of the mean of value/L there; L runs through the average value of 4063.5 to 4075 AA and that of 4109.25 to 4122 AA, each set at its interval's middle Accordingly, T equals 0.097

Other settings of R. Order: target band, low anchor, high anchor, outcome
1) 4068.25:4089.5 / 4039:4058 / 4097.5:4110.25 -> -0.131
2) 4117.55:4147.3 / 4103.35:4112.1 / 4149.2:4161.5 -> -0.111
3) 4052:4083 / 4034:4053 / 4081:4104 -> -0.023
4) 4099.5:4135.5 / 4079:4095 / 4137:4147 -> 0.102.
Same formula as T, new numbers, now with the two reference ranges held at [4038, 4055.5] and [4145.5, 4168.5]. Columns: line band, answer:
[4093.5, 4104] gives 0.45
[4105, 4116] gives 0.28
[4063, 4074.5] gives 0.08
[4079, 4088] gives 0.12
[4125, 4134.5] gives 0.06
